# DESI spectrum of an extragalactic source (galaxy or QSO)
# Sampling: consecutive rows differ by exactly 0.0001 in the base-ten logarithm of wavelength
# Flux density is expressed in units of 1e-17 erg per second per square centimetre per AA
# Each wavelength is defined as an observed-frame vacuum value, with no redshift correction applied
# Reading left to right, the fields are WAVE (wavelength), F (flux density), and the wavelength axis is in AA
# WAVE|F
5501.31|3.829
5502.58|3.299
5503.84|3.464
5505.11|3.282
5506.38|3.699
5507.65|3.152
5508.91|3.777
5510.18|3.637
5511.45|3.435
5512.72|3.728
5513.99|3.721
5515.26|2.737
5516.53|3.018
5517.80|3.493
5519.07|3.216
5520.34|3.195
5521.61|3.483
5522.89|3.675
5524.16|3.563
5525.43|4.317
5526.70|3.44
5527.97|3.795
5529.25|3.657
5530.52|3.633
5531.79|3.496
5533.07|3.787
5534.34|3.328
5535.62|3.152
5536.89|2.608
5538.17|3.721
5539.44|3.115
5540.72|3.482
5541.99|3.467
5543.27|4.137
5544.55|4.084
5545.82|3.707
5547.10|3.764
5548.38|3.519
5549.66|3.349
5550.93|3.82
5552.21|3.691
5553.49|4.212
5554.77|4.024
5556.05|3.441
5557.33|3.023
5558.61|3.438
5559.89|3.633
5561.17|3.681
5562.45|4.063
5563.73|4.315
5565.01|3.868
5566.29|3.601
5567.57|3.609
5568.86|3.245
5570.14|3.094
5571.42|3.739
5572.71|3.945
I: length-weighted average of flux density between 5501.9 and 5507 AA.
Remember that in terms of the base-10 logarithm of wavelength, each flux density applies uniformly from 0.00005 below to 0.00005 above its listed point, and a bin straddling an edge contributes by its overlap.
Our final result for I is 3.44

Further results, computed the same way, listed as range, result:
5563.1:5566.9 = 3.93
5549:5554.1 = 3.77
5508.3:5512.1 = 3.61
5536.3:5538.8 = 3.17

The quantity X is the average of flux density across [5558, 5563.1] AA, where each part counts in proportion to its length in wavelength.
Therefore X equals 3.71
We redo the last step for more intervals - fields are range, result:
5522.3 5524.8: 3.63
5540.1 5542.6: 3.48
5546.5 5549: 3.64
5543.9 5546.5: 3.9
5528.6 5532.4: 3.6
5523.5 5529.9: 3.76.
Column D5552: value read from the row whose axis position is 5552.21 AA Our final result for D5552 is 3.691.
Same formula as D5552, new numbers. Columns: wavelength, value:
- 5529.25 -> 3.657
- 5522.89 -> 3.675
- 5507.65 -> 3.152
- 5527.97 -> 3.795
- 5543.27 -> 4.137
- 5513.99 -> 3.721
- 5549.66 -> 3.349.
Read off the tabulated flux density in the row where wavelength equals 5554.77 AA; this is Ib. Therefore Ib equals 4.024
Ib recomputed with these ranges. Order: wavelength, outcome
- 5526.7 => 3.44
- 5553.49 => 4.212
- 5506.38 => 3.699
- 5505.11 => 3.282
